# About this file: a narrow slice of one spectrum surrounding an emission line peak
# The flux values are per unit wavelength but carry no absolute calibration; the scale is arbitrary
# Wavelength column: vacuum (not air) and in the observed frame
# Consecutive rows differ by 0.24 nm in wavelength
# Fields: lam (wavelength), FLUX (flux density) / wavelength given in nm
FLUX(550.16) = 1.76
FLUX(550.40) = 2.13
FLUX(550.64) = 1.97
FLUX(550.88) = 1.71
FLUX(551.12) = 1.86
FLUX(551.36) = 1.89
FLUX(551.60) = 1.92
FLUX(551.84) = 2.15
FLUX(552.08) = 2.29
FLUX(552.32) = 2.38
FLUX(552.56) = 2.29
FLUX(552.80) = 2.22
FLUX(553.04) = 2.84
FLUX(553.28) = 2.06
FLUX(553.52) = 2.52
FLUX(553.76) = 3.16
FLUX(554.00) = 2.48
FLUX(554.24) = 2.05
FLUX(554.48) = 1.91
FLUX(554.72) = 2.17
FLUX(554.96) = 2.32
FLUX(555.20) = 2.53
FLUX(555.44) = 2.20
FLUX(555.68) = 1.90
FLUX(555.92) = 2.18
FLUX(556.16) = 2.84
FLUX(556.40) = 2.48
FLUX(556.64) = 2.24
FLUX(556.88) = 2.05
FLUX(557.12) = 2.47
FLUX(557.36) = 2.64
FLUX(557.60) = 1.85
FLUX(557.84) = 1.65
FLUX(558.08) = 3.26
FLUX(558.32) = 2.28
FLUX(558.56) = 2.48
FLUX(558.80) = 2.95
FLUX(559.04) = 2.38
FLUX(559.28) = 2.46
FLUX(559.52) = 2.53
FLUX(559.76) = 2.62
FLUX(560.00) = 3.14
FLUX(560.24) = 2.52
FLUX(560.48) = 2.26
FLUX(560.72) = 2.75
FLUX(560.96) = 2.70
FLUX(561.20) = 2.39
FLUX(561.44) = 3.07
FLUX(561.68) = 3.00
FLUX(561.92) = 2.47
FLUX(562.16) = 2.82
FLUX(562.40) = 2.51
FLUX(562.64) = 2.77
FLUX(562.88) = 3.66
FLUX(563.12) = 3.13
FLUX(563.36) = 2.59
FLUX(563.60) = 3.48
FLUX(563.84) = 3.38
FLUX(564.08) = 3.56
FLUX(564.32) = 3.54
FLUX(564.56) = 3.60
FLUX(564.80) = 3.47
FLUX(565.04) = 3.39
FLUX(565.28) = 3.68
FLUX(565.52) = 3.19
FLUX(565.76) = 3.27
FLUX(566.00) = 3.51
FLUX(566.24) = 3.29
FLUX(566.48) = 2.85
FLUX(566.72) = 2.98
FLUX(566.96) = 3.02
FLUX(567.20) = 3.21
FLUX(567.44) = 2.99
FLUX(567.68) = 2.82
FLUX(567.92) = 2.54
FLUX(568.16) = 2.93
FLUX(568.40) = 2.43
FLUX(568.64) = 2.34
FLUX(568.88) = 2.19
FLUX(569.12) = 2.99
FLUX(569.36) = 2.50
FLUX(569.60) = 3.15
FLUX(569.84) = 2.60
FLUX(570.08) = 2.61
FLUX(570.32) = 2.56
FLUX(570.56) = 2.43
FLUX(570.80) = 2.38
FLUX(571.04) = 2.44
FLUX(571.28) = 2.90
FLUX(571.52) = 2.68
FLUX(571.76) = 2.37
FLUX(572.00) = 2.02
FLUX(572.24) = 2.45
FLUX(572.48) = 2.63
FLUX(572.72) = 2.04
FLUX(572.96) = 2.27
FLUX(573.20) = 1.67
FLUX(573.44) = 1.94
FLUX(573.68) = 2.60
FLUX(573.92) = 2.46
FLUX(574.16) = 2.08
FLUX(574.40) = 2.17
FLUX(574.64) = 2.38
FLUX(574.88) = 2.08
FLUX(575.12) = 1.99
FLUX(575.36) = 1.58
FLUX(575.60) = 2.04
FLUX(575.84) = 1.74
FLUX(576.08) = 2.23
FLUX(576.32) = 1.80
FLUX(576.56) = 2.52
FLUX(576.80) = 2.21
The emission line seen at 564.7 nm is C III] 1909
